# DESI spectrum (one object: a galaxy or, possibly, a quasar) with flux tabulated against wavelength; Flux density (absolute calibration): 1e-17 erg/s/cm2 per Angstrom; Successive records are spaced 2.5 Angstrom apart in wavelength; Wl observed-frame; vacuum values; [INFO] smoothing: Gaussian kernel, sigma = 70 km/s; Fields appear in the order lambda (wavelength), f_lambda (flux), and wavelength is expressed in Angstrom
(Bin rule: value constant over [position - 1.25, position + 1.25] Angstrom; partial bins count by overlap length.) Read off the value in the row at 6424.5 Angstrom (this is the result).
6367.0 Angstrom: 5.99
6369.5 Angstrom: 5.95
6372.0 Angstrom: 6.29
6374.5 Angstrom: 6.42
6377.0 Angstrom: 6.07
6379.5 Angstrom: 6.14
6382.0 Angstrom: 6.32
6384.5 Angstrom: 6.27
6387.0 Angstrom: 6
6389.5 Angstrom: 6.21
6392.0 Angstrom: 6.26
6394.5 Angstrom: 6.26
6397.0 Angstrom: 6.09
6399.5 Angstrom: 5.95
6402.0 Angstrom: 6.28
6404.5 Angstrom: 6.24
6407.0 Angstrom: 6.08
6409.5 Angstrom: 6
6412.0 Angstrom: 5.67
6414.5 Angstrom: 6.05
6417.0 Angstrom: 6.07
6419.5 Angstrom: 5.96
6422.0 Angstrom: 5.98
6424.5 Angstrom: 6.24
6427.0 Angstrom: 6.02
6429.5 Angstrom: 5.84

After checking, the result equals 6.24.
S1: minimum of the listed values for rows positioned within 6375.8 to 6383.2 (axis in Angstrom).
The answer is 6.07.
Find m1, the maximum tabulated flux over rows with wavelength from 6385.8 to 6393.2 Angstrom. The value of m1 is 6.26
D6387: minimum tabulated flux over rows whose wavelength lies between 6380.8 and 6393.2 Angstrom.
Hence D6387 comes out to 6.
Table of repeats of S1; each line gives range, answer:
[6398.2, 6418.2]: 5.67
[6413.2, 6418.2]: 6.05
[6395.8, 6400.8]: 5.95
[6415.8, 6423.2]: 5.96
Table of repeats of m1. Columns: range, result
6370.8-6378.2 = 6.42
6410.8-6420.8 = 6.07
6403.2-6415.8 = 6.24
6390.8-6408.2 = 6.28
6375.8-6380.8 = 6.14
